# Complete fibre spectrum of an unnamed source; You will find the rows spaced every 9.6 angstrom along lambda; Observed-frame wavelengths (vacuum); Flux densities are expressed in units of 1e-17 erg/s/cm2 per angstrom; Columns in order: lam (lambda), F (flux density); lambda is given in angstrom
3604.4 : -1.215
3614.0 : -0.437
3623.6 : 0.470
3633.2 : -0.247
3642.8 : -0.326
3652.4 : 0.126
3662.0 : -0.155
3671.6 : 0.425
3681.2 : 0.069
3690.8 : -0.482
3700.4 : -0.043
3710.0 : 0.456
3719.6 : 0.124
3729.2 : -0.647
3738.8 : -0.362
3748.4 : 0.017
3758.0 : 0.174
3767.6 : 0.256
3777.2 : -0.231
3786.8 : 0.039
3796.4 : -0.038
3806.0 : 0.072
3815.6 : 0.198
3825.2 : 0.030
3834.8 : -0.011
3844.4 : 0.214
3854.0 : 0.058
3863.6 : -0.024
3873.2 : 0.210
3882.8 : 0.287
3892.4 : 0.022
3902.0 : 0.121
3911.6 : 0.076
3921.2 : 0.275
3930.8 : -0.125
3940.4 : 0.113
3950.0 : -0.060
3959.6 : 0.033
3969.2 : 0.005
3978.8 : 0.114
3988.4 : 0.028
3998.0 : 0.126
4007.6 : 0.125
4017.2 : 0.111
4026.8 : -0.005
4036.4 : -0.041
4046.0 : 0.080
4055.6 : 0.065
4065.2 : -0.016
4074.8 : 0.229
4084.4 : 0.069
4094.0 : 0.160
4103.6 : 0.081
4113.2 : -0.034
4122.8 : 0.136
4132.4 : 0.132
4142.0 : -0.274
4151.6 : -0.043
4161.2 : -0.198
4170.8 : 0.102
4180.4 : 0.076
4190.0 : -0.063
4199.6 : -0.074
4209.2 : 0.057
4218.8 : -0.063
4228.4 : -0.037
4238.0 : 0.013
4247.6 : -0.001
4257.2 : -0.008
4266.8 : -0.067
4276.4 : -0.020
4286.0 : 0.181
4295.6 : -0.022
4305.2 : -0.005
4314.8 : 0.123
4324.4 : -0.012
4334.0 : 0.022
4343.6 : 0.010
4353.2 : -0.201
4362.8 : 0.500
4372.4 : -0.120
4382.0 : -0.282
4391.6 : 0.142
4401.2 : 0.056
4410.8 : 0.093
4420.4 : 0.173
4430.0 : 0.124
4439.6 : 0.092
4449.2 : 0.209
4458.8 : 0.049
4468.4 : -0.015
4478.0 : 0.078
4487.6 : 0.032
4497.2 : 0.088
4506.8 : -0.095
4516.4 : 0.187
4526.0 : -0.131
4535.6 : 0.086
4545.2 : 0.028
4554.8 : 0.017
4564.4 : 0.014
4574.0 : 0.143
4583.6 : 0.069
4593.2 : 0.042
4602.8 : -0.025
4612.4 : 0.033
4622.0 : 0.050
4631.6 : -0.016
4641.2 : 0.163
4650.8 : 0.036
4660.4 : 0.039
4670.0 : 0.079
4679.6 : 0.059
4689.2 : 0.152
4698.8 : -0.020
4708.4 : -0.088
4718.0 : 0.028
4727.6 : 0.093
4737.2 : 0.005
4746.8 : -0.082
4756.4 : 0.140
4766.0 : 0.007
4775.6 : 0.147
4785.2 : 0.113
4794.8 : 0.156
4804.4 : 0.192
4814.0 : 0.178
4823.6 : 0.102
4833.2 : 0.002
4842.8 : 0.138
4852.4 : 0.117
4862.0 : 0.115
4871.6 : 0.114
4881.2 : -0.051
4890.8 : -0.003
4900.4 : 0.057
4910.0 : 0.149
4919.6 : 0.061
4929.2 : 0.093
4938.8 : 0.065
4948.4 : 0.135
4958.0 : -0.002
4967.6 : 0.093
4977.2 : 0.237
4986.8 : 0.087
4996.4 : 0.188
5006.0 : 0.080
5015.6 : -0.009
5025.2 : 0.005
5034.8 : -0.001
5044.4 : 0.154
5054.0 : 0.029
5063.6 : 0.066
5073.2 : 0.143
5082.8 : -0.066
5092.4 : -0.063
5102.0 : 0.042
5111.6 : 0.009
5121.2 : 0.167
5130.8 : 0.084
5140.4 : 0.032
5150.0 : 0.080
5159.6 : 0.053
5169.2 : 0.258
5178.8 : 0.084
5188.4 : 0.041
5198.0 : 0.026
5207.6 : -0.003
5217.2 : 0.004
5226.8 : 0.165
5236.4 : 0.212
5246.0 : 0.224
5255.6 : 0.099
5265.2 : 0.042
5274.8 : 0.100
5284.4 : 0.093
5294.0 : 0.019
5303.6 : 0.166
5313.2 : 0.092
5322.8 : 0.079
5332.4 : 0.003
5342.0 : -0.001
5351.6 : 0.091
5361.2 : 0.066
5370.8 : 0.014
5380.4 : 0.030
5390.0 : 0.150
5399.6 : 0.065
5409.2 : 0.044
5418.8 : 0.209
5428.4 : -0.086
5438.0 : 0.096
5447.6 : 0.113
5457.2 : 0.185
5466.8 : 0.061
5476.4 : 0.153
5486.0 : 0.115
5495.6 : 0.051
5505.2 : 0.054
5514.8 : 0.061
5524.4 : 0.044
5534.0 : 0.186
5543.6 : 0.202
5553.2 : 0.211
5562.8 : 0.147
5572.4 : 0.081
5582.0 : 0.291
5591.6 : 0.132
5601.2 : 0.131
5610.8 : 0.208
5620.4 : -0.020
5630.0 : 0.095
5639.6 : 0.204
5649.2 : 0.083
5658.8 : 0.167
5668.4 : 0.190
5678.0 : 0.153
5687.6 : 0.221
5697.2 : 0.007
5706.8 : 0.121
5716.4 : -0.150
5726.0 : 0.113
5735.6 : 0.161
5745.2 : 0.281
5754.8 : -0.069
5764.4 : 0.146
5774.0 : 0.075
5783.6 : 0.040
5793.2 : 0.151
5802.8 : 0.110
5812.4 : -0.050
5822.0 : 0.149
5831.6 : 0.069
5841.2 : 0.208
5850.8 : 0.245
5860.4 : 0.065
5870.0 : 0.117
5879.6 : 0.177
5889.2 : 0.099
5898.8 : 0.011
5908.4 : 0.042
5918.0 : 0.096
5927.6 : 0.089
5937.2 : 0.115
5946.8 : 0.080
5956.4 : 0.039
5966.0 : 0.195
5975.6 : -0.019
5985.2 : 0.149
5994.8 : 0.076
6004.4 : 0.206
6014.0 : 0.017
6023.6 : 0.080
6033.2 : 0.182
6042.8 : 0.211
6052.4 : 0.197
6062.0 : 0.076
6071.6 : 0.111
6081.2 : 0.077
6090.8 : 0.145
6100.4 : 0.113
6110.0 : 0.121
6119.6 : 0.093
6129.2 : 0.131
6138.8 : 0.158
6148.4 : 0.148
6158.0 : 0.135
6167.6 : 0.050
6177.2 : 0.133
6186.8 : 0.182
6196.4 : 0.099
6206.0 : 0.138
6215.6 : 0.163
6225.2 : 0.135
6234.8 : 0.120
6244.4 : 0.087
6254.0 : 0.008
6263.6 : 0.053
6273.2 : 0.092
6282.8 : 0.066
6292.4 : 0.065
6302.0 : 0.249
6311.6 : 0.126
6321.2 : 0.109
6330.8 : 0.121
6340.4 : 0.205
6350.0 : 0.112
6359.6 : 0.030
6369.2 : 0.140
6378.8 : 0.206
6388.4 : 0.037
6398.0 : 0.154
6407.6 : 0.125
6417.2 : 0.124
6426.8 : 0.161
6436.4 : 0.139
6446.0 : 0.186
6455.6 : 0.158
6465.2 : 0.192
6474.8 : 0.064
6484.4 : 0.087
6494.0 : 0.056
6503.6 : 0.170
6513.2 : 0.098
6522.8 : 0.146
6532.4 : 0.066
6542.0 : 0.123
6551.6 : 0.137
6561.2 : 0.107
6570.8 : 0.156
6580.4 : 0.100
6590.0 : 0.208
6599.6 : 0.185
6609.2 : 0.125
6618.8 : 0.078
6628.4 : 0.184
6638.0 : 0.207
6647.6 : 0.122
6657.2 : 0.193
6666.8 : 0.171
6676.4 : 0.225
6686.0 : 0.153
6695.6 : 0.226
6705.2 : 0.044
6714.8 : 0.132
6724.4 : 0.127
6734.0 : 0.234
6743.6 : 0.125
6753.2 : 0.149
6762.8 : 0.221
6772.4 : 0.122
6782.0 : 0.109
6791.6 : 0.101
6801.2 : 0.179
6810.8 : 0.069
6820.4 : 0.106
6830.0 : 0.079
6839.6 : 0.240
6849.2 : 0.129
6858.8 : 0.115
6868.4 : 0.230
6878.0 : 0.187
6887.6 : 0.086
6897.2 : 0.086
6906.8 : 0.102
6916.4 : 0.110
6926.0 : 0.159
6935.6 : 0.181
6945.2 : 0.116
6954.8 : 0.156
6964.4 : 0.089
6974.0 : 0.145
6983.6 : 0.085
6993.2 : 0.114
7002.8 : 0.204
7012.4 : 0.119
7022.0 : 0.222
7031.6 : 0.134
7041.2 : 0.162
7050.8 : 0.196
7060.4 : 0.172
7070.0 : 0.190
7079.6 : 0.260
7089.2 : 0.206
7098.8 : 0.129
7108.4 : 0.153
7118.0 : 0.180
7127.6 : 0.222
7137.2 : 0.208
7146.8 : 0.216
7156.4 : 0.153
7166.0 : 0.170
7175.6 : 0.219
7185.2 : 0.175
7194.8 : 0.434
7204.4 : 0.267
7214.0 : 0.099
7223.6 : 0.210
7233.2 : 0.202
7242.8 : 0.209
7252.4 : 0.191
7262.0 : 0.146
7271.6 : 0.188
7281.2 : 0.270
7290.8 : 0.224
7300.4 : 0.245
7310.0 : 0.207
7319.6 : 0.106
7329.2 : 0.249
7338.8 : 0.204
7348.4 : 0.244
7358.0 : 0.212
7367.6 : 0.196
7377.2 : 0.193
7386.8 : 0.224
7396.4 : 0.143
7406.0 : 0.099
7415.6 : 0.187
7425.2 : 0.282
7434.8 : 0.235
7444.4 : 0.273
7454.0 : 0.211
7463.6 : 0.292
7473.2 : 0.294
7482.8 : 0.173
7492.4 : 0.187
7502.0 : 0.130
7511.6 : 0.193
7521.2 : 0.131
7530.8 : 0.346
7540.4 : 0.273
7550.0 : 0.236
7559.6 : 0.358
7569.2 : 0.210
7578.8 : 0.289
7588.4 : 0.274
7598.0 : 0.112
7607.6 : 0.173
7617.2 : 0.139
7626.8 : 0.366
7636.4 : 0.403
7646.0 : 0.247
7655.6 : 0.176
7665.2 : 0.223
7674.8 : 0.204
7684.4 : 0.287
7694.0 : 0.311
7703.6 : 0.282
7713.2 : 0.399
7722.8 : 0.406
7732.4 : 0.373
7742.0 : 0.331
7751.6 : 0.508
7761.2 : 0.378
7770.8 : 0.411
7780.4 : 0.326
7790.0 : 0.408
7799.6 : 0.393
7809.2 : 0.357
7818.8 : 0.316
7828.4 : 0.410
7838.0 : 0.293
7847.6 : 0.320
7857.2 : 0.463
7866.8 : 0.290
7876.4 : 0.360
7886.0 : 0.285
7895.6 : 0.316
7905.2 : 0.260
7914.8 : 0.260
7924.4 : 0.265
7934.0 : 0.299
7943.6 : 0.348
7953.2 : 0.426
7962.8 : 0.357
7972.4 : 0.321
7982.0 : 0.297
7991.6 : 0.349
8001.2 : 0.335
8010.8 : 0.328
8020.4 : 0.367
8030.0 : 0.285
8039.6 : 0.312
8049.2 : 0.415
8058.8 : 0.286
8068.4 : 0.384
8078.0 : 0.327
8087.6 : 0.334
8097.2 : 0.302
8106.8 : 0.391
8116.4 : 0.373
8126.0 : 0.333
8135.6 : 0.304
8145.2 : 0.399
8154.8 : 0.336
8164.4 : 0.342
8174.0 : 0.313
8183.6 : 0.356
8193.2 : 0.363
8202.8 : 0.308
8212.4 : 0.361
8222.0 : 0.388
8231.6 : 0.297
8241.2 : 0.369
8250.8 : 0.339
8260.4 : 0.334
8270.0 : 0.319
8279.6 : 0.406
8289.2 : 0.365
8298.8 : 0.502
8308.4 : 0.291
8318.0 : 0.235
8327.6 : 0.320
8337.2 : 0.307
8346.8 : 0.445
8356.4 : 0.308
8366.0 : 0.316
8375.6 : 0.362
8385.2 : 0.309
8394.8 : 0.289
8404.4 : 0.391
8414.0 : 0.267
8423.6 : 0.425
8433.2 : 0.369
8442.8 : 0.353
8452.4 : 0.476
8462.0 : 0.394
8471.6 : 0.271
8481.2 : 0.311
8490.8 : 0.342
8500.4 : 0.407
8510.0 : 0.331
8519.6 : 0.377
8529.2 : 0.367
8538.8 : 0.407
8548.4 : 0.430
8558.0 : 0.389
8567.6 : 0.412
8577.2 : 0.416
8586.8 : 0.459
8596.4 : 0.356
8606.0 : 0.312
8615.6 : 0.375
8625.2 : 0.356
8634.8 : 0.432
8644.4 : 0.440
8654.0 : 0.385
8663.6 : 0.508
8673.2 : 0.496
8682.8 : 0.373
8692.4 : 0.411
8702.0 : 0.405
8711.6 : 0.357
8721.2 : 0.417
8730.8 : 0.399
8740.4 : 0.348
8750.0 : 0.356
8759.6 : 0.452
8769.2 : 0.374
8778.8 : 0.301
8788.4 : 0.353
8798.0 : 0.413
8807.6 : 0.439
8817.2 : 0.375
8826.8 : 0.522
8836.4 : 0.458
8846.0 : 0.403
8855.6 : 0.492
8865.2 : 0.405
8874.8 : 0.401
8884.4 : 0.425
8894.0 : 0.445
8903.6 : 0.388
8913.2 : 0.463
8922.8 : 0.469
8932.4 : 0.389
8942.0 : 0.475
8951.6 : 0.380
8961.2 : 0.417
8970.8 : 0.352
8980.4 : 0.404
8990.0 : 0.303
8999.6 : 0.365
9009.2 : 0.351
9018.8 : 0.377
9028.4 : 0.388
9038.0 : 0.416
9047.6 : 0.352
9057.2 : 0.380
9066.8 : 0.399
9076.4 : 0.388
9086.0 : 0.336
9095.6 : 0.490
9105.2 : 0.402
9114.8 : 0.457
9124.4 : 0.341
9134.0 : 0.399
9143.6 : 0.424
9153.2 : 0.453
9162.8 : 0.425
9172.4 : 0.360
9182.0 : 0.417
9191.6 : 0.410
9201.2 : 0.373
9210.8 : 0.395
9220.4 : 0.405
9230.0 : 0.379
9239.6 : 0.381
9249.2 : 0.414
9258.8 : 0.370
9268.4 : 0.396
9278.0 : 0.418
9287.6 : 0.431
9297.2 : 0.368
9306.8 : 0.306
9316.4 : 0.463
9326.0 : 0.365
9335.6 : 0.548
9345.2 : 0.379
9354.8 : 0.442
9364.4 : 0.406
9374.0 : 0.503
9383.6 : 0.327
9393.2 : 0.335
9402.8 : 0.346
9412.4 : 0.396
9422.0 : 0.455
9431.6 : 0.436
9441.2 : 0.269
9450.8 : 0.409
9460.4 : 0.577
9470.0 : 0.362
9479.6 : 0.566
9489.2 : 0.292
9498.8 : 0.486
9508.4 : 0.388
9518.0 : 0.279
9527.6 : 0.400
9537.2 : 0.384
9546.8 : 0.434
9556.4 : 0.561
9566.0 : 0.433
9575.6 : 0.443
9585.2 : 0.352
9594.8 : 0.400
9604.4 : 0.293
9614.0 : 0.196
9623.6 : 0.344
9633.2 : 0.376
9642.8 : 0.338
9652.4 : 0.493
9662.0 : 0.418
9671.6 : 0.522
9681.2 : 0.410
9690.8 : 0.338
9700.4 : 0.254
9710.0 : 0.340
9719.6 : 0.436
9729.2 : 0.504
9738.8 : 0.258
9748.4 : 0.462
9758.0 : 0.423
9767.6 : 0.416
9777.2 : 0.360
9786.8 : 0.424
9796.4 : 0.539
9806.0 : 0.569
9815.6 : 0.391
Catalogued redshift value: 0.930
